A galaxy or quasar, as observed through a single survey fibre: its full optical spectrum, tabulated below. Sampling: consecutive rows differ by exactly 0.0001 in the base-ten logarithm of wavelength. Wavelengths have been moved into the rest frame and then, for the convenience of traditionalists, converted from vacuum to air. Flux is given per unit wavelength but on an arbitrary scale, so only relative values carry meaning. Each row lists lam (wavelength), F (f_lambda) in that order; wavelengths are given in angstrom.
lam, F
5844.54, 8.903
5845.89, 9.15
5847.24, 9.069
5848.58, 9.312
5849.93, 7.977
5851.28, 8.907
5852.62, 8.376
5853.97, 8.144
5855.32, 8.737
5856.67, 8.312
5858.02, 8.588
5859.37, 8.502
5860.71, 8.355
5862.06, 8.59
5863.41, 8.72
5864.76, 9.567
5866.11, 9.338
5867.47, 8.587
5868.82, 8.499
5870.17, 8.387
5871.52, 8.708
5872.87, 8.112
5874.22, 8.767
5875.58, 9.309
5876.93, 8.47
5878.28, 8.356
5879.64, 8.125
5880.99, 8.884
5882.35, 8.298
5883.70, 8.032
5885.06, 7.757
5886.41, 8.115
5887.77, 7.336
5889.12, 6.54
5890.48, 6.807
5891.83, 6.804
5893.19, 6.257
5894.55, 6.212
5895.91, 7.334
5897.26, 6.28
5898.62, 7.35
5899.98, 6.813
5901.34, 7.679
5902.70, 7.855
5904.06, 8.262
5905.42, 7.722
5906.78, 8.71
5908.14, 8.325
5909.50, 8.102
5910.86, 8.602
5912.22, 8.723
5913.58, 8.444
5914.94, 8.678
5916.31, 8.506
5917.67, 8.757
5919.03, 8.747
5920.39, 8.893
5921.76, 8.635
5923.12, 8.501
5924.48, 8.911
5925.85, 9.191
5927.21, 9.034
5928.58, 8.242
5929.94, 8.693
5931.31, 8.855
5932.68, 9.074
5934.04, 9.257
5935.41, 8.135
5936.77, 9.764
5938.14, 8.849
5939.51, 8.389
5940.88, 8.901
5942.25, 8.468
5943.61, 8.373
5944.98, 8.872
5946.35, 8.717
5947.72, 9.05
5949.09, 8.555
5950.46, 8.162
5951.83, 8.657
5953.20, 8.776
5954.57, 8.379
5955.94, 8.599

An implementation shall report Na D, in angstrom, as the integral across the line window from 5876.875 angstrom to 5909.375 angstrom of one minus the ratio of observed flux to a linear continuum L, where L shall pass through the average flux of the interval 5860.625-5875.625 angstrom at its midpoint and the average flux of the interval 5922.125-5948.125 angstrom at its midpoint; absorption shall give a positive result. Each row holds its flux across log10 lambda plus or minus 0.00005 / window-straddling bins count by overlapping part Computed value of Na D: 4.3 angstrom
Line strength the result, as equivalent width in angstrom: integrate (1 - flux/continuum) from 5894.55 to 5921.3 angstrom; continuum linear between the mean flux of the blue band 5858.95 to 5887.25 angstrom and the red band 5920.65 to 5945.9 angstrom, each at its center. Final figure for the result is 2.0 angstrom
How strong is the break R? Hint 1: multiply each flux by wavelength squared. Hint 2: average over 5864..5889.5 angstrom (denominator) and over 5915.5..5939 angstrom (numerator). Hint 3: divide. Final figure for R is 1.07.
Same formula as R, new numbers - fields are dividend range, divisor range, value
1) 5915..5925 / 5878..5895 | 1.17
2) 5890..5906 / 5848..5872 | 0.83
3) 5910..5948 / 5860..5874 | 1.03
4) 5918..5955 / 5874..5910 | 1.15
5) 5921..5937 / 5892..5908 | 1.22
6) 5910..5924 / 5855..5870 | 1.01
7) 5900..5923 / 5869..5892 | 1.05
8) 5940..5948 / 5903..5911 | 1.07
